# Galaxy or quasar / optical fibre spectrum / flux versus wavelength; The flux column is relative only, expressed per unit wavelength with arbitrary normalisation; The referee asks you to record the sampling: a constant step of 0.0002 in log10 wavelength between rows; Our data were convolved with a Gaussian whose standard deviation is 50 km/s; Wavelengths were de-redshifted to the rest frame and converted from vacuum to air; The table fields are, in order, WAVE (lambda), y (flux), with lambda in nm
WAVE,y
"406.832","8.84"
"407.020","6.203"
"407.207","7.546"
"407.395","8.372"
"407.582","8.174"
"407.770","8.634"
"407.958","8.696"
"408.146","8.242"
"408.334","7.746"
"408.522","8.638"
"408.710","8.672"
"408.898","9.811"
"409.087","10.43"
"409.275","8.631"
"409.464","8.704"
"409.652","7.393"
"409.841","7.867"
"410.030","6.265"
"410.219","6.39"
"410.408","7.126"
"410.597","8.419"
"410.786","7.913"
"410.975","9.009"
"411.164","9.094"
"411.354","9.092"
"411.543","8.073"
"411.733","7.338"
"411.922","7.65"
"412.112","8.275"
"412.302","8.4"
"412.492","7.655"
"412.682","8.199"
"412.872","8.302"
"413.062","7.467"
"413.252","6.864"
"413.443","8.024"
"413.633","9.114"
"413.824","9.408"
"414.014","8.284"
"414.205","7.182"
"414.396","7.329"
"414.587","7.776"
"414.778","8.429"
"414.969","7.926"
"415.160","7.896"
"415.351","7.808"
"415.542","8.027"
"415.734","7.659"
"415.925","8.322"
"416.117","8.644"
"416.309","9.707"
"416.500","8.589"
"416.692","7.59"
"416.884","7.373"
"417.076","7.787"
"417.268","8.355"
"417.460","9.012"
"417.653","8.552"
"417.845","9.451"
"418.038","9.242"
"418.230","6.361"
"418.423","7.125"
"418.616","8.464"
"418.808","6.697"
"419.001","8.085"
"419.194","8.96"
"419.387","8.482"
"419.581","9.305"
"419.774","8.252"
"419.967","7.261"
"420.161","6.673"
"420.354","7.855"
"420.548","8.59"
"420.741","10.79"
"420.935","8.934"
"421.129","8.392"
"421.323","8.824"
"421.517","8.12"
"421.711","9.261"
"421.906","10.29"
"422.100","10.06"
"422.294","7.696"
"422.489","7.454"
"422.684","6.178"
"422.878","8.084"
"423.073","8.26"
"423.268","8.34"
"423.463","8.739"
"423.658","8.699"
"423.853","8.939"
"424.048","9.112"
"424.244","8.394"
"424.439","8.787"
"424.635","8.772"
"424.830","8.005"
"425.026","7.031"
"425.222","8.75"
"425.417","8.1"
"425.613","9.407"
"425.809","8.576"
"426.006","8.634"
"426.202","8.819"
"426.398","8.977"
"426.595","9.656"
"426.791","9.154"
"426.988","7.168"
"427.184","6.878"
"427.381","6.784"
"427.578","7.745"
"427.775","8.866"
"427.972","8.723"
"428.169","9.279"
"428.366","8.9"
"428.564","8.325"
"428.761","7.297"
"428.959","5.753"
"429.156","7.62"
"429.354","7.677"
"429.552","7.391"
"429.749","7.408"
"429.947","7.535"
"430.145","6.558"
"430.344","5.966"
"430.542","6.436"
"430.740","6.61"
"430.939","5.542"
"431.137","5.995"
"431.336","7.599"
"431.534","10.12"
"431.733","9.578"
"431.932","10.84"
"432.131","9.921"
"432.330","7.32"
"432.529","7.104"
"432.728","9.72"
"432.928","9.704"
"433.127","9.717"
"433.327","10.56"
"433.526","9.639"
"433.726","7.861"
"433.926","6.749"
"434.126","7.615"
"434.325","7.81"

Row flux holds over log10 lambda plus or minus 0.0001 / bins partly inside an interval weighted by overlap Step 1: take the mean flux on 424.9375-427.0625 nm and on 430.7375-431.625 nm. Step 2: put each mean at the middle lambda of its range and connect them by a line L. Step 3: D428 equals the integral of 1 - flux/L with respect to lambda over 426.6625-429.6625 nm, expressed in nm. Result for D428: 0.060 nm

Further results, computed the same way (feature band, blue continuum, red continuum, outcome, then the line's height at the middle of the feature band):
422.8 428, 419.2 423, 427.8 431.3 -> -0.37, 7.86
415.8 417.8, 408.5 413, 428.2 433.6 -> -0.06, 8.16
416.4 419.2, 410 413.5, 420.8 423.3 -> 0.05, 8.25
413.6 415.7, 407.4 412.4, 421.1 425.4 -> 0.07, 8.33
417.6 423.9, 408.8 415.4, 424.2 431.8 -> -0.30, 8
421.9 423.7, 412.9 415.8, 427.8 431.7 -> -0.14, 7.69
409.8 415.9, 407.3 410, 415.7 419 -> 0.29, 8.35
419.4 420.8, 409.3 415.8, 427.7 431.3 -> -0.12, 7.67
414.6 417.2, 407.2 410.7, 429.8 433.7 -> 0.03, 8.21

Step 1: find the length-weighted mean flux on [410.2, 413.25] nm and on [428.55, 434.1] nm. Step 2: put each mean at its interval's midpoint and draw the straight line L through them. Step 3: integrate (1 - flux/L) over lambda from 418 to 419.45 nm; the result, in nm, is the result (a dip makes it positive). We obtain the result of 0.02 nm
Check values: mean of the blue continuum 8.03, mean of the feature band 7.87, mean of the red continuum 7.94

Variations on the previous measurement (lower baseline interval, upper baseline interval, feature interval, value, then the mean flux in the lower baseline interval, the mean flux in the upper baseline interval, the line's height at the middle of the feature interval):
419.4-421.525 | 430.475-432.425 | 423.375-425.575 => -0.05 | 8.47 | 8.03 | 8.31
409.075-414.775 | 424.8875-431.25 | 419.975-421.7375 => -0.14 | 8.03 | 7.73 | 7.86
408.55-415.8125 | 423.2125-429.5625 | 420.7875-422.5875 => -0.13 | 8.11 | 8.29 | 8.23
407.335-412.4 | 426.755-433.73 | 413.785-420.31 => 0.06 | 8.26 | 8.03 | 8.18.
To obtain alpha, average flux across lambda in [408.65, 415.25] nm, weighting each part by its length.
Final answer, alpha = 8.12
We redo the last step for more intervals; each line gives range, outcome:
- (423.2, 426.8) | 8.67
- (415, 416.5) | 8.3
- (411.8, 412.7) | 8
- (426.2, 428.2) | 8.32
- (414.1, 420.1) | 8.11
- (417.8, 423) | 8.32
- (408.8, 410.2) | 8.33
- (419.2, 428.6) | 8.47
